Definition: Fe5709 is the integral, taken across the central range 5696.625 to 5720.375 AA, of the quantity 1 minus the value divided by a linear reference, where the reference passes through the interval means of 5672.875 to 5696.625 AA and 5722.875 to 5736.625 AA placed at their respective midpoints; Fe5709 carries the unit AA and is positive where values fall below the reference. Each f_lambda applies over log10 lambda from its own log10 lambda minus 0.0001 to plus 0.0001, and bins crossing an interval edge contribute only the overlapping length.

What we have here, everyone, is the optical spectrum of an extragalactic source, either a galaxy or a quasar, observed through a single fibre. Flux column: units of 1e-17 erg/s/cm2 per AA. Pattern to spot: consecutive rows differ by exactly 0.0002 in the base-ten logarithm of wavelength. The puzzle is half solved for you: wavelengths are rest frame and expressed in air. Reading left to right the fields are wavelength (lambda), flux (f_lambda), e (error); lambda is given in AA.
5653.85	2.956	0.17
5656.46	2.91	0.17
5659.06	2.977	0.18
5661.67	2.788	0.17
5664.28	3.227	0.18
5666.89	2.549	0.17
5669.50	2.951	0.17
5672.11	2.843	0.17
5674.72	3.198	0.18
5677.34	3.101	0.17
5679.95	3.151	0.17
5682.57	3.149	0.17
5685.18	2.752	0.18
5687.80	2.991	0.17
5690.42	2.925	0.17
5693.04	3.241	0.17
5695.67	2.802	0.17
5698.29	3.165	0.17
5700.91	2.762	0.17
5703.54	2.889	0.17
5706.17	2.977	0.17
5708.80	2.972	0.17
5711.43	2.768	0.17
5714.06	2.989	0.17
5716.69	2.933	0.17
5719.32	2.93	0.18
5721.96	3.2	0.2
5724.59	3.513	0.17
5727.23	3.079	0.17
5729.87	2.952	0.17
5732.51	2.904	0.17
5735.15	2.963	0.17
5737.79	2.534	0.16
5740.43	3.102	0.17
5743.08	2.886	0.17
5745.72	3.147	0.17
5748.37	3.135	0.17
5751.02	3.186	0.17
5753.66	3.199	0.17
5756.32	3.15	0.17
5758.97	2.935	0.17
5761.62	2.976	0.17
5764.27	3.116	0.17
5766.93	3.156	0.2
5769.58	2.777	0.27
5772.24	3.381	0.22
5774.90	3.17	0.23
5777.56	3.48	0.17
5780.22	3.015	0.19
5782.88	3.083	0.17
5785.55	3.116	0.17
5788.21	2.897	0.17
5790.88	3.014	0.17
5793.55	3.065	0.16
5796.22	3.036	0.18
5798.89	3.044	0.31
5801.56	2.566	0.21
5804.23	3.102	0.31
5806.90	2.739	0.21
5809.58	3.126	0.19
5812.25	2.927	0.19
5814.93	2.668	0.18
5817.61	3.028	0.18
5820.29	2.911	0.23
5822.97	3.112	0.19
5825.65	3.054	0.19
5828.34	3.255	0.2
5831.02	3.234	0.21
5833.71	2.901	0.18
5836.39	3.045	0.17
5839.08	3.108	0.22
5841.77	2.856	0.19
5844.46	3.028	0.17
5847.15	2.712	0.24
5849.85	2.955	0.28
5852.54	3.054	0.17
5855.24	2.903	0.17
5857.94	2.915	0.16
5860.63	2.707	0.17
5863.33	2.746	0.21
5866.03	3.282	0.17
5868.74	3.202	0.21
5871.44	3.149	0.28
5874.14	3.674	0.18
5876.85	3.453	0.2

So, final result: 1.0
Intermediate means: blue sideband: 3.03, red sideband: 3.08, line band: 2.93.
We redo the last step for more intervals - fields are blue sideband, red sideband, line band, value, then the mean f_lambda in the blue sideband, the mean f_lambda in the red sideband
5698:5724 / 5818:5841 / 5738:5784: -1.3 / 2.97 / 3.07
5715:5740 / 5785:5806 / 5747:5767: -0.8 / 3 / 2.97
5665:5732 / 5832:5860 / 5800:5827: 0.3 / 2.99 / 2.95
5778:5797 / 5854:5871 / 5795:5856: 0.8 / 3.05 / 2.97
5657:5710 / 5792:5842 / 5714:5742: -0.3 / 2.97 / 2.99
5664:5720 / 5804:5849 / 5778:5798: -0.5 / 2.96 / 2.99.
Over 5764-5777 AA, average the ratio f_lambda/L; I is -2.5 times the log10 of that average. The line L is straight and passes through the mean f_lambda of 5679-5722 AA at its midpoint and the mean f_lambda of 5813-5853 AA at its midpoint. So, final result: -0.057 mag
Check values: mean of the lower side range 2.97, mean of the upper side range 2.99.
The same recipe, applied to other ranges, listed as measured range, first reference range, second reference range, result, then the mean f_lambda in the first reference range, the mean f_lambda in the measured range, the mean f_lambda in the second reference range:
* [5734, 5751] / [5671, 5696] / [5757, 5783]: 0.038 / 3.02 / 2.98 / 3.11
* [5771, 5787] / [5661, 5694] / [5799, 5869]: -0.081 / 2.99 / 3.2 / 2.96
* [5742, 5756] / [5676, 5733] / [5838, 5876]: -0.037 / 3.01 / 3.12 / 3.03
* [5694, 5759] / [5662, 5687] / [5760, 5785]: 0.019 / 2.98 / 3.01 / 3.13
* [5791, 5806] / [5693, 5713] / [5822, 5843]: 0.026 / 2.93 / 2.96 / 3.07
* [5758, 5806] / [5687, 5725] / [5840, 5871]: -0.029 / 2.99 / 3.05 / 2.95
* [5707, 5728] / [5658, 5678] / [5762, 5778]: 0.001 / 2.95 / 3.05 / 3.15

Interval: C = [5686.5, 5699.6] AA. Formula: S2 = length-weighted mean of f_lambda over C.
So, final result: 3.02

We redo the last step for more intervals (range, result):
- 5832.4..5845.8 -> 2.99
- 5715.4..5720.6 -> 2.93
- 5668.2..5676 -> 3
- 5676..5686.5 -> 3.04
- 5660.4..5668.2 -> 2.85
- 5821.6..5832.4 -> 3.16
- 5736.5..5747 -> 2.92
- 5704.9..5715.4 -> 2.93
